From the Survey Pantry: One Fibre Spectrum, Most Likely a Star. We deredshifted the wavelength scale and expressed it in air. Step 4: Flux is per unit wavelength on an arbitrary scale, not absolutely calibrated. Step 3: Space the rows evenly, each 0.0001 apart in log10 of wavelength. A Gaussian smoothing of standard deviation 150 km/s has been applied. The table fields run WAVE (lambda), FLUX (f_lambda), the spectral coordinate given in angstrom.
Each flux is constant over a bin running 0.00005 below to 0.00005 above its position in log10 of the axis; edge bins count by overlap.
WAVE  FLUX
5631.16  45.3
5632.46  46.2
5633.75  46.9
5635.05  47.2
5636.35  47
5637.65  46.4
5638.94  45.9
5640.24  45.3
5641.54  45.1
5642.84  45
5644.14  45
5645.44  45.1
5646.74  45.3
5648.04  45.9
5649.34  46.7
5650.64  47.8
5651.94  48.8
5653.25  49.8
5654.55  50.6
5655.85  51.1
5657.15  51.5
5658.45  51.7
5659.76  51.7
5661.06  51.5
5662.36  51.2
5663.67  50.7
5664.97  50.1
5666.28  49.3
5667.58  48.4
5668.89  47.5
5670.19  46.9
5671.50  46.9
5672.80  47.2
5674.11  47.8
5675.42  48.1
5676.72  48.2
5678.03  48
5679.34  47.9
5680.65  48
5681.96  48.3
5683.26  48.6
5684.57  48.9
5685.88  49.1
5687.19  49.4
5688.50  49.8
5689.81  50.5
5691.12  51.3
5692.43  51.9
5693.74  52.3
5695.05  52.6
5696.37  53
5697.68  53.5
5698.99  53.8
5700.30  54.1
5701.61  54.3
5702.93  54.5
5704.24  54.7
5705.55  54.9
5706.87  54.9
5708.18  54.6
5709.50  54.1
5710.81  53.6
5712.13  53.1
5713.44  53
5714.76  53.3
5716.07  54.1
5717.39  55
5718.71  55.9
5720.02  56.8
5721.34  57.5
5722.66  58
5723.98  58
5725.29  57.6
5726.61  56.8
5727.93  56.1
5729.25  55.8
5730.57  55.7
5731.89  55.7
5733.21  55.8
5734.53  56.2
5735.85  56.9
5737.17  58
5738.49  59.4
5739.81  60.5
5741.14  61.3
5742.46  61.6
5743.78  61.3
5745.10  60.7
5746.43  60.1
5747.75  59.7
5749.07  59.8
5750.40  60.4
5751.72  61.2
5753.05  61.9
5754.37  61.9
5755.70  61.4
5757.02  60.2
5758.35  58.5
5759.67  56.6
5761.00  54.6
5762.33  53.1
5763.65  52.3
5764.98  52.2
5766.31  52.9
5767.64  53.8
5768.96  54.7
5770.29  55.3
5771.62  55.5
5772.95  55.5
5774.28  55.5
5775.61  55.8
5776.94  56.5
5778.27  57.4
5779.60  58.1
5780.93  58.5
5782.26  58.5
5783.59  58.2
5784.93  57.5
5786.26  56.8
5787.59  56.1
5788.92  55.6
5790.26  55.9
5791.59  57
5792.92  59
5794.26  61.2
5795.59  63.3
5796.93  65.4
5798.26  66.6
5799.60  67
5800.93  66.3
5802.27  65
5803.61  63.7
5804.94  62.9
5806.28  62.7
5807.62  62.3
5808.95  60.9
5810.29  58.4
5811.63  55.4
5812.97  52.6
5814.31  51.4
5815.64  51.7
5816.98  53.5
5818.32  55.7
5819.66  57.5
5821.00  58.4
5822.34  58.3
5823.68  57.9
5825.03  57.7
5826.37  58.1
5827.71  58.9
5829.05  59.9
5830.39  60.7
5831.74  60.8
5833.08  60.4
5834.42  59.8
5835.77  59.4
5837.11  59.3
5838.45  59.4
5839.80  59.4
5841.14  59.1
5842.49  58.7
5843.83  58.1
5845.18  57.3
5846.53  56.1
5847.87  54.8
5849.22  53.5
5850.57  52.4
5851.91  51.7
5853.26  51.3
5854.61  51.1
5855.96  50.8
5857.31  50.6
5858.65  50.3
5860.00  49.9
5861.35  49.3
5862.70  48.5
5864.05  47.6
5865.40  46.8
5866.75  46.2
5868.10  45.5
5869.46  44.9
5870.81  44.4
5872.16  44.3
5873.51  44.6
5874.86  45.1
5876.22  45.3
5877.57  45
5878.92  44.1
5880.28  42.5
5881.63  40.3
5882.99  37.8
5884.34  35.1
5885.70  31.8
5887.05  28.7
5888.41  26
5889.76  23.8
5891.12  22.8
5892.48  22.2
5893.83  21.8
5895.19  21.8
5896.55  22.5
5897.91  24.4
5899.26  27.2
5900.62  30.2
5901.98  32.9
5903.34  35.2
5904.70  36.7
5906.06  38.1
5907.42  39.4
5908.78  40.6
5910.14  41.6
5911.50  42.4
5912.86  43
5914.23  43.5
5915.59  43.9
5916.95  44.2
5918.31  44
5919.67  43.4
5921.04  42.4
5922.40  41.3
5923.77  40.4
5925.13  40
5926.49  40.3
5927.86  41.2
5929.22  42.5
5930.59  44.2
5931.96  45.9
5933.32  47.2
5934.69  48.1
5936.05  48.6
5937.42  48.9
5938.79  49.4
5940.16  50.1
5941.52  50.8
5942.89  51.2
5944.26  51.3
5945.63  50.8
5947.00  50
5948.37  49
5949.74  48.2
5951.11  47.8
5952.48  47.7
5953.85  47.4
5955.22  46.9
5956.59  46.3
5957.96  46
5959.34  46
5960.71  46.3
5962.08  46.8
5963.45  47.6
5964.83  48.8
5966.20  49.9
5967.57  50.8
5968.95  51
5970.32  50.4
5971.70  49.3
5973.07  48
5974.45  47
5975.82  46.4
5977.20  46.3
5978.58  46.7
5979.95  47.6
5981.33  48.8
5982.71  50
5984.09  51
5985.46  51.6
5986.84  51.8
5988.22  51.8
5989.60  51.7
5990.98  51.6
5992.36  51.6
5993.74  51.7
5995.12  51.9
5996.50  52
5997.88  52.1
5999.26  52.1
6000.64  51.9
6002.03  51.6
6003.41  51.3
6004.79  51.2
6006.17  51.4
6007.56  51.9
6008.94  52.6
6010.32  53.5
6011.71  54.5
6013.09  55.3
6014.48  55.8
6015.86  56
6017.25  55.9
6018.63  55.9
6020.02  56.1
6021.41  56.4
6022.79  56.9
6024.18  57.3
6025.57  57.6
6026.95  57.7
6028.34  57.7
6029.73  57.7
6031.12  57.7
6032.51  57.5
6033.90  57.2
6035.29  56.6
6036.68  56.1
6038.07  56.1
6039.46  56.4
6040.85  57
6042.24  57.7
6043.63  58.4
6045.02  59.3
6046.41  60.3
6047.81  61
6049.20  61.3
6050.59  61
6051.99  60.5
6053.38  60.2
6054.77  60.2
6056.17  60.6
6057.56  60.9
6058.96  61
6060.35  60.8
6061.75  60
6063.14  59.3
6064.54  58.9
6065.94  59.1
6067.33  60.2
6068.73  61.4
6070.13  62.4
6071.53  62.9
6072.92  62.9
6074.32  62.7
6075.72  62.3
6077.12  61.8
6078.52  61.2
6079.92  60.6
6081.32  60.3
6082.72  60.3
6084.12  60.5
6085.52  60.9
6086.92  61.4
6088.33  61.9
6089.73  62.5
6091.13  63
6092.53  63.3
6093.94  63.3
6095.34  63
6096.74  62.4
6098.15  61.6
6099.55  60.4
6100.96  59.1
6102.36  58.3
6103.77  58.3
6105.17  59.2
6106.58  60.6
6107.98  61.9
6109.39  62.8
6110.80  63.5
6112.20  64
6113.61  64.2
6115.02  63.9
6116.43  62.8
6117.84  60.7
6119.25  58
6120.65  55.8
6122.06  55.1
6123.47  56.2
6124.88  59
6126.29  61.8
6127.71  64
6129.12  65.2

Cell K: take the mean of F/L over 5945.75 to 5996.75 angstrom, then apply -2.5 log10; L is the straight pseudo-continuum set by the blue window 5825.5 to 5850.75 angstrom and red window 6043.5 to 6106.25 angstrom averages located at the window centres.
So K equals 0.216 mag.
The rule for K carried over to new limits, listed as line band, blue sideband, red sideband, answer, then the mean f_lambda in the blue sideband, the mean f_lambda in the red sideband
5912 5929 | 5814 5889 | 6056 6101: 0.27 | 50.9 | 61.3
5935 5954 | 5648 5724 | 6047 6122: 0.17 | 51.4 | 61.1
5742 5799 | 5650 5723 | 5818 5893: -0.16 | 51.4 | 49.3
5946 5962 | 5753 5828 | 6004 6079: 0.22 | 58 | 58.2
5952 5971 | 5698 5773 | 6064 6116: 0.24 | 56.7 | 61.6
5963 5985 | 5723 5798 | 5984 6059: 0.15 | 57.8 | 55.7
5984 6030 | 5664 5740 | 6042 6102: 0.11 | 52.8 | 61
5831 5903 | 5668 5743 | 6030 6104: 0.26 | 53.3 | 60.3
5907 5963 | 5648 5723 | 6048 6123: 0.25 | 51.3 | 61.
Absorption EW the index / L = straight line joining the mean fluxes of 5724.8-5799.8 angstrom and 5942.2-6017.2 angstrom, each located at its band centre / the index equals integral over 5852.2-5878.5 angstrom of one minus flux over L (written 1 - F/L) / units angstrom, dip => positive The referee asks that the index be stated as 3.32 angstrom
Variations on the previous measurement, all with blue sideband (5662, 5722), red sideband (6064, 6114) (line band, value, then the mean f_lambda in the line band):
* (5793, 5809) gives -2.9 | 63.9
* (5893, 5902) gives 5.0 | 25.3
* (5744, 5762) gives -2.3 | 59.7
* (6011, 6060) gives 1.8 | 58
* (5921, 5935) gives 3.5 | 42.9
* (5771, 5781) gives -0.5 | 56.5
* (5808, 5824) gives -0.4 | 56.1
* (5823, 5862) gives -0.6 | 56.1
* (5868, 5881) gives 2.7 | 44.5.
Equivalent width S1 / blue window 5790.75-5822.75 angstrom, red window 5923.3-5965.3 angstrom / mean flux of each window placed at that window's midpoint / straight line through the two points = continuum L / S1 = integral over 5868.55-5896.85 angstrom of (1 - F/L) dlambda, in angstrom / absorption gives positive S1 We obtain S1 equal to 9.46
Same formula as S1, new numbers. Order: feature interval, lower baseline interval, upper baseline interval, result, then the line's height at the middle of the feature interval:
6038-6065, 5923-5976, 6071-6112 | -1.0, 57.5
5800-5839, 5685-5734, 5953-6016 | -4.7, 52.6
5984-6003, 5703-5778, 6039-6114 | 2.6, 59.9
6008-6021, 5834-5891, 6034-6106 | 0.4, 57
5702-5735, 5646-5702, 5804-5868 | -2.6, 51.4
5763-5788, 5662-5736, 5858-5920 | -4.8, 46.8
